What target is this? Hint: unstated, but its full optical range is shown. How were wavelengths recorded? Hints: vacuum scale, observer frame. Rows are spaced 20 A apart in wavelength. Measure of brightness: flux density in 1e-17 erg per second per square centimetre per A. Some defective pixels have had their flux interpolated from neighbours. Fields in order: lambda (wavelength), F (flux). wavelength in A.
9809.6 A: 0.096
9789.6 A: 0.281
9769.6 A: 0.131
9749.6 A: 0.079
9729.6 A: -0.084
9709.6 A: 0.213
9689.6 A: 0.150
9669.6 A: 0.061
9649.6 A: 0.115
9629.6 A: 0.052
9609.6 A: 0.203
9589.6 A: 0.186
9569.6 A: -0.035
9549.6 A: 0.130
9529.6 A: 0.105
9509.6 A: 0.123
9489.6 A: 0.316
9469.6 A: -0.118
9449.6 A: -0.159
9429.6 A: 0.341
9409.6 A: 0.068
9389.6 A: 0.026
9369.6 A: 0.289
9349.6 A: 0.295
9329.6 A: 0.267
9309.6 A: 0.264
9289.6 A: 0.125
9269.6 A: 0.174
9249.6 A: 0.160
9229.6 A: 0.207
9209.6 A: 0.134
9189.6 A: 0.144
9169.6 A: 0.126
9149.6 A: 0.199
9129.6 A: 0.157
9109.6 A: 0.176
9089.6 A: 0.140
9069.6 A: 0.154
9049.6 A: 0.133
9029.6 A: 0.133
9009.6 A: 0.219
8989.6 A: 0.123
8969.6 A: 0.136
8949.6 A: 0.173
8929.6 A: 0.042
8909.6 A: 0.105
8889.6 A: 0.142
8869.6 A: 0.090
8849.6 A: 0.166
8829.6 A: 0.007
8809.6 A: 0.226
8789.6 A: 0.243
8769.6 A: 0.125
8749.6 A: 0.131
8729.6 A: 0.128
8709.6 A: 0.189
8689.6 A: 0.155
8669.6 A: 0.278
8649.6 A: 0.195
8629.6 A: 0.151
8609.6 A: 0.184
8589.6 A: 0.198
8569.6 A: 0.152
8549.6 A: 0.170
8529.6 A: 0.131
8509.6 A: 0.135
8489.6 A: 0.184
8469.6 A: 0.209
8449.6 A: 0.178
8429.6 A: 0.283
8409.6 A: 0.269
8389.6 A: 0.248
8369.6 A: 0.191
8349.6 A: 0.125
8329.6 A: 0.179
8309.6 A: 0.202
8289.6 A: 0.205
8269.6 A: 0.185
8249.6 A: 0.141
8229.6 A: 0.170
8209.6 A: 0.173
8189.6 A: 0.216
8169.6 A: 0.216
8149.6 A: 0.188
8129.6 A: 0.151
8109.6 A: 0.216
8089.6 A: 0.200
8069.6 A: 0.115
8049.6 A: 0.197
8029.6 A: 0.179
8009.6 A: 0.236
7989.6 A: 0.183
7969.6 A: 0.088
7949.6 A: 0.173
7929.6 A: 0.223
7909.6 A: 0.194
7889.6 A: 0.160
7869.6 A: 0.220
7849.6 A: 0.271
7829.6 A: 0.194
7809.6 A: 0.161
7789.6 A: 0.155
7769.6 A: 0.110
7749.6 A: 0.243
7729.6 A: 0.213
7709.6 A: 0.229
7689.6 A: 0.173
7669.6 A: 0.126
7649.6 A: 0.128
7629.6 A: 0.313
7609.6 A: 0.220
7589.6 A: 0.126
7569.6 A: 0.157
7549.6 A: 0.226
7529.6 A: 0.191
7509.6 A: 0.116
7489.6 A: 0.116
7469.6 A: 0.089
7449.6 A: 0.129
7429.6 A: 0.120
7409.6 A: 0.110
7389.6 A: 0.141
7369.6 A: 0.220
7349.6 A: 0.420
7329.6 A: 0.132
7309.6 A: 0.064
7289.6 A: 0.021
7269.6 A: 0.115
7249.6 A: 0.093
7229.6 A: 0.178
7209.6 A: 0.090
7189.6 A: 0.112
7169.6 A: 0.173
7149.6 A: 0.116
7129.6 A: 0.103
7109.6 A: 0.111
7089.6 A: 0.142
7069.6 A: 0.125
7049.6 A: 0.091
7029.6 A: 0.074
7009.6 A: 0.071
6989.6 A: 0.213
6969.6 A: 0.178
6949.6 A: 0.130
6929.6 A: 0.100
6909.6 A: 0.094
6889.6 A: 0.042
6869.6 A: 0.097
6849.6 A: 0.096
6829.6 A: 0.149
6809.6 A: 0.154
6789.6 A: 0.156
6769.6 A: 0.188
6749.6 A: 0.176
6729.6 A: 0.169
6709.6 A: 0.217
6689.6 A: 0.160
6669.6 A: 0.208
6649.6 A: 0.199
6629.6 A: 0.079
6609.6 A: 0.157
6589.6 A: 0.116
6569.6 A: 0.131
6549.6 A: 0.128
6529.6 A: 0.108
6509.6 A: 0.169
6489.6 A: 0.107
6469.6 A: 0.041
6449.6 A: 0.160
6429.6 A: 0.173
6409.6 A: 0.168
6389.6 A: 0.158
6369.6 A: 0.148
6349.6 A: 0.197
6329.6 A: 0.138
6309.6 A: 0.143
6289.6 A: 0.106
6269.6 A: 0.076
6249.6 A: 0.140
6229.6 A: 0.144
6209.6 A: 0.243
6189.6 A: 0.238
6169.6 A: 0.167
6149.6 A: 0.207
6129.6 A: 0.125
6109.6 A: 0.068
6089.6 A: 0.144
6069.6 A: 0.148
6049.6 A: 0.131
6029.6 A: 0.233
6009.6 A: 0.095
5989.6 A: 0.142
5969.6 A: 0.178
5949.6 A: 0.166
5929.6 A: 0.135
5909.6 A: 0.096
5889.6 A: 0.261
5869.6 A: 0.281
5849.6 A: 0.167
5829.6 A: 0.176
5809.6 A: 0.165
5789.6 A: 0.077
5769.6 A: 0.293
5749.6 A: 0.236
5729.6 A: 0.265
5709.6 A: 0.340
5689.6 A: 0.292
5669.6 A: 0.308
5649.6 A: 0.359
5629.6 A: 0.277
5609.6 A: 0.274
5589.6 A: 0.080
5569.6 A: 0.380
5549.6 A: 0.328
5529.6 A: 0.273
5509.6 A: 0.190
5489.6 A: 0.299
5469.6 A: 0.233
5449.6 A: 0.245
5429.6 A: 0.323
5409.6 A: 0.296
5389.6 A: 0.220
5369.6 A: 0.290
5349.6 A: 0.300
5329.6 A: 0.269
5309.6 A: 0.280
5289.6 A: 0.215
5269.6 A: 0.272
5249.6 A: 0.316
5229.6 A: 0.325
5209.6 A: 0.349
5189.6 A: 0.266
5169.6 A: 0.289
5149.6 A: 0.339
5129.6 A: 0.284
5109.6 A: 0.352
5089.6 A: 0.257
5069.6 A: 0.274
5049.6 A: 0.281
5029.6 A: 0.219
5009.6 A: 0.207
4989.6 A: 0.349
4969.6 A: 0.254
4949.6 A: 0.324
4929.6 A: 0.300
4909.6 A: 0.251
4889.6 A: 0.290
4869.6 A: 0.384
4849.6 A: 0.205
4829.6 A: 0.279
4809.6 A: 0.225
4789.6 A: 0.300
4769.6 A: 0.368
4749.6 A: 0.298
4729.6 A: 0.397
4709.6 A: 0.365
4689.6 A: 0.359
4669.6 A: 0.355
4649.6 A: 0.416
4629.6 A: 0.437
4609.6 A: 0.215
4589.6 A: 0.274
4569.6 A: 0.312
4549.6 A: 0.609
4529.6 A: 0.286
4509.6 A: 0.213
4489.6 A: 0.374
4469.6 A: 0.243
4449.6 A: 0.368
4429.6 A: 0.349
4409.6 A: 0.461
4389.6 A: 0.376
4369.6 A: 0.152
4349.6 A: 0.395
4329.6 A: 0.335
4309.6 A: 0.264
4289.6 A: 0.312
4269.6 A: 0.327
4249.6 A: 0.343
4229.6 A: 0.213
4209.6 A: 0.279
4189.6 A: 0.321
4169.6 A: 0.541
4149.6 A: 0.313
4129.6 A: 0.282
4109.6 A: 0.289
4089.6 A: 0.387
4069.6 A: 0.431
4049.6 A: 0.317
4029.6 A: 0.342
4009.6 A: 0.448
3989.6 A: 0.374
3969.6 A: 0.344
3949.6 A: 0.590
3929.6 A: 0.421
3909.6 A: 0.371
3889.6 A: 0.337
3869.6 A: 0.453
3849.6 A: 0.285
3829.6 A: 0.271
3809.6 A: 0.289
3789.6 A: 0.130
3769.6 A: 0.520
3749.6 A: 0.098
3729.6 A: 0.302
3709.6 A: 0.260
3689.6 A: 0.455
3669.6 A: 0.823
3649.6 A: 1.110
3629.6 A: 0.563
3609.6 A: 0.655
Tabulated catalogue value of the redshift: 0.973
